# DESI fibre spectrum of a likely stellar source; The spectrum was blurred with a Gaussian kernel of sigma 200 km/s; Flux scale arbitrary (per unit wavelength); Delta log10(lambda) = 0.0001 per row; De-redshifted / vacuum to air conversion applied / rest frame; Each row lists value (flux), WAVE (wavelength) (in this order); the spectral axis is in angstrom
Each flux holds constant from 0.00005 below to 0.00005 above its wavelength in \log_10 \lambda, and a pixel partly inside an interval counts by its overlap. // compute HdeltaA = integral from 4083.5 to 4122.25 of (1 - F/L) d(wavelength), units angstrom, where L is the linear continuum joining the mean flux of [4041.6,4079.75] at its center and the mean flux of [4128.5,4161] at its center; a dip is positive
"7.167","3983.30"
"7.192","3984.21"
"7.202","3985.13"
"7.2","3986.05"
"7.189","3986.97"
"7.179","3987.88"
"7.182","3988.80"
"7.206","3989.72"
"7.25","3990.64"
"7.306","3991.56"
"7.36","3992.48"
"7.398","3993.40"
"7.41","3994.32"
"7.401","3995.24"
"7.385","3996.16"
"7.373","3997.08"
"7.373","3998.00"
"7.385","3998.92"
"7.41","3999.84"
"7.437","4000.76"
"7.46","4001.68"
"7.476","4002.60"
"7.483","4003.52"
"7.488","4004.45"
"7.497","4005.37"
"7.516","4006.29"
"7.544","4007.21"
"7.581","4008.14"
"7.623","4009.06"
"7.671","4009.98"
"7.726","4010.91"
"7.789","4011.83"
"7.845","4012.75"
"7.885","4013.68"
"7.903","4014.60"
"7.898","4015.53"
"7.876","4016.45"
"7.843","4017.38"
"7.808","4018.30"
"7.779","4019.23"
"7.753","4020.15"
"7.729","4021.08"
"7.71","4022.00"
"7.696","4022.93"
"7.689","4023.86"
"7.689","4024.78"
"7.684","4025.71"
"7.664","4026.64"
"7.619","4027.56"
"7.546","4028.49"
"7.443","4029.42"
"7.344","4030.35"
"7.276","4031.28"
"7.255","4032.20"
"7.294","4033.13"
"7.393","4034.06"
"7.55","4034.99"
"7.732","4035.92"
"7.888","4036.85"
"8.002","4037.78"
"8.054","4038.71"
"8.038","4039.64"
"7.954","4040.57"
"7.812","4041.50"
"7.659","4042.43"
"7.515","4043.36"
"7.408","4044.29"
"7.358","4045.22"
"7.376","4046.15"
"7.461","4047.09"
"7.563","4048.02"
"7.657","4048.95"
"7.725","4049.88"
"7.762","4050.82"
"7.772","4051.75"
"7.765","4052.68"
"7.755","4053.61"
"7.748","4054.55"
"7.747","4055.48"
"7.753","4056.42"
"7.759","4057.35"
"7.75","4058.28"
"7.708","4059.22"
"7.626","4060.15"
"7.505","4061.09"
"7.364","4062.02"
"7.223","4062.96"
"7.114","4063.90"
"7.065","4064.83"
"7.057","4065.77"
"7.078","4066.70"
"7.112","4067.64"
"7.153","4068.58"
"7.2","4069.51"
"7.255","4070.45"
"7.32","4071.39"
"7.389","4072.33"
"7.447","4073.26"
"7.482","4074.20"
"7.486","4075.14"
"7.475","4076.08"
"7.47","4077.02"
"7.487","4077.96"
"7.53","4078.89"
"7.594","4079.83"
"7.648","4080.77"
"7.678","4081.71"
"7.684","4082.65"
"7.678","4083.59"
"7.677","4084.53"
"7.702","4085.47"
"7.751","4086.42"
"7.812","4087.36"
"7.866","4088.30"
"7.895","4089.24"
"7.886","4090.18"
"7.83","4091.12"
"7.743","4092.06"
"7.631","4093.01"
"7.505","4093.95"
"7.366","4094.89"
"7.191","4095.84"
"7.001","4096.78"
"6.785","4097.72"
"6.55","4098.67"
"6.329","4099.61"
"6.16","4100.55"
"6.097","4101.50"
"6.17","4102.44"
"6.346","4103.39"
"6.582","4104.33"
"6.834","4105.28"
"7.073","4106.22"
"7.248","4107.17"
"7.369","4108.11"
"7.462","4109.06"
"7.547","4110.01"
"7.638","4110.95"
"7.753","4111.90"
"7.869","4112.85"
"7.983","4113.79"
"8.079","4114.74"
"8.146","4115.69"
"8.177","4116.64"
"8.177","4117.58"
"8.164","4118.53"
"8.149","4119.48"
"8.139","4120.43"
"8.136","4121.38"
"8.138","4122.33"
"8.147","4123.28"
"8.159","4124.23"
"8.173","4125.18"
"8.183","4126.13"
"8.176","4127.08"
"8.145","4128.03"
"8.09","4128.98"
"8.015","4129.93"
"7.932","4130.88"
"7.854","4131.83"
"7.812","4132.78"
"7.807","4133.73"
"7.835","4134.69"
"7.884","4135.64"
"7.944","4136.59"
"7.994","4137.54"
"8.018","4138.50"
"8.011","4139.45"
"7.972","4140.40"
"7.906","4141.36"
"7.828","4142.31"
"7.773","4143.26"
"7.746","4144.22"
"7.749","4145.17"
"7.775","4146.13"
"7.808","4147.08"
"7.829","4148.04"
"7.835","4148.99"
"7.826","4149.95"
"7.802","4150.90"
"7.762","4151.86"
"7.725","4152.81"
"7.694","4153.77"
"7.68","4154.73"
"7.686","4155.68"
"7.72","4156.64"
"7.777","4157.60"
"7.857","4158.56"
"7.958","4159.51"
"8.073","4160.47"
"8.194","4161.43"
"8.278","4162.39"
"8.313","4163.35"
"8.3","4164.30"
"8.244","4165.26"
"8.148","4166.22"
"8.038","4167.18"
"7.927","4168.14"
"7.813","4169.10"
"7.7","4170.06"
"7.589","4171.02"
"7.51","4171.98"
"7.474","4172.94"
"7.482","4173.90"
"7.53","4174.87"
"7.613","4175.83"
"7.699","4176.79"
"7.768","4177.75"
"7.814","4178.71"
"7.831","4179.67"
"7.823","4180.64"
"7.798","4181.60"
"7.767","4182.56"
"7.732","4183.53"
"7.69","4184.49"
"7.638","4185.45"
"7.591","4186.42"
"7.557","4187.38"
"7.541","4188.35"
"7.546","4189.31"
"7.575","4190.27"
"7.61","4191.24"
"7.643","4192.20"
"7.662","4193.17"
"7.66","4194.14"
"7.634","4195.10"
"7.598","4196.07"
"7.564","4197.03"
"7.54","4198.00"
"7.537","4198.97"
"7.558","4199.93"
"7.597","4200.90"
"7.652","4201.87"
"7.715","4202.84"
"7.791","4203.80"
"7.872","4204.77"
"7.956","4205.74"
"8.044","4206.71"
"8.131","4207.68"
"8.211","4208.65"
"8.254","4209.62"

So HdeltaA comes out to 1.1 angstrom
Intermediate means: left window 7.48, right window 7.85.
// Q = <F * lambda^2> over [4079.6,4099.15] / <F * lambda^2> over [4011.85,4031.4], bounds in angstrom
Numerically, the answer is 1.0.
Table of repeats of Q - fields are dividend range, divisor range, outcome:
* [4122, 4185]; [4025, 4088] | 1.09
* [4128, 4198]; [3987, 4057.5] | 1.10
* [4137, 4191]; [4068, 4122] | 1.08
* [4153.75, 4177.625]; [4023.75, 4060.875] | 1.09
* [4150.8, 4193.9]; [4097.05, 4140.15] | 1.05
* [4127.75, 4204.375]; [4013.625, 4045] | 1.08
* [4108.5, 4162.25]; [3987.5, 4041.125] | 1.11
